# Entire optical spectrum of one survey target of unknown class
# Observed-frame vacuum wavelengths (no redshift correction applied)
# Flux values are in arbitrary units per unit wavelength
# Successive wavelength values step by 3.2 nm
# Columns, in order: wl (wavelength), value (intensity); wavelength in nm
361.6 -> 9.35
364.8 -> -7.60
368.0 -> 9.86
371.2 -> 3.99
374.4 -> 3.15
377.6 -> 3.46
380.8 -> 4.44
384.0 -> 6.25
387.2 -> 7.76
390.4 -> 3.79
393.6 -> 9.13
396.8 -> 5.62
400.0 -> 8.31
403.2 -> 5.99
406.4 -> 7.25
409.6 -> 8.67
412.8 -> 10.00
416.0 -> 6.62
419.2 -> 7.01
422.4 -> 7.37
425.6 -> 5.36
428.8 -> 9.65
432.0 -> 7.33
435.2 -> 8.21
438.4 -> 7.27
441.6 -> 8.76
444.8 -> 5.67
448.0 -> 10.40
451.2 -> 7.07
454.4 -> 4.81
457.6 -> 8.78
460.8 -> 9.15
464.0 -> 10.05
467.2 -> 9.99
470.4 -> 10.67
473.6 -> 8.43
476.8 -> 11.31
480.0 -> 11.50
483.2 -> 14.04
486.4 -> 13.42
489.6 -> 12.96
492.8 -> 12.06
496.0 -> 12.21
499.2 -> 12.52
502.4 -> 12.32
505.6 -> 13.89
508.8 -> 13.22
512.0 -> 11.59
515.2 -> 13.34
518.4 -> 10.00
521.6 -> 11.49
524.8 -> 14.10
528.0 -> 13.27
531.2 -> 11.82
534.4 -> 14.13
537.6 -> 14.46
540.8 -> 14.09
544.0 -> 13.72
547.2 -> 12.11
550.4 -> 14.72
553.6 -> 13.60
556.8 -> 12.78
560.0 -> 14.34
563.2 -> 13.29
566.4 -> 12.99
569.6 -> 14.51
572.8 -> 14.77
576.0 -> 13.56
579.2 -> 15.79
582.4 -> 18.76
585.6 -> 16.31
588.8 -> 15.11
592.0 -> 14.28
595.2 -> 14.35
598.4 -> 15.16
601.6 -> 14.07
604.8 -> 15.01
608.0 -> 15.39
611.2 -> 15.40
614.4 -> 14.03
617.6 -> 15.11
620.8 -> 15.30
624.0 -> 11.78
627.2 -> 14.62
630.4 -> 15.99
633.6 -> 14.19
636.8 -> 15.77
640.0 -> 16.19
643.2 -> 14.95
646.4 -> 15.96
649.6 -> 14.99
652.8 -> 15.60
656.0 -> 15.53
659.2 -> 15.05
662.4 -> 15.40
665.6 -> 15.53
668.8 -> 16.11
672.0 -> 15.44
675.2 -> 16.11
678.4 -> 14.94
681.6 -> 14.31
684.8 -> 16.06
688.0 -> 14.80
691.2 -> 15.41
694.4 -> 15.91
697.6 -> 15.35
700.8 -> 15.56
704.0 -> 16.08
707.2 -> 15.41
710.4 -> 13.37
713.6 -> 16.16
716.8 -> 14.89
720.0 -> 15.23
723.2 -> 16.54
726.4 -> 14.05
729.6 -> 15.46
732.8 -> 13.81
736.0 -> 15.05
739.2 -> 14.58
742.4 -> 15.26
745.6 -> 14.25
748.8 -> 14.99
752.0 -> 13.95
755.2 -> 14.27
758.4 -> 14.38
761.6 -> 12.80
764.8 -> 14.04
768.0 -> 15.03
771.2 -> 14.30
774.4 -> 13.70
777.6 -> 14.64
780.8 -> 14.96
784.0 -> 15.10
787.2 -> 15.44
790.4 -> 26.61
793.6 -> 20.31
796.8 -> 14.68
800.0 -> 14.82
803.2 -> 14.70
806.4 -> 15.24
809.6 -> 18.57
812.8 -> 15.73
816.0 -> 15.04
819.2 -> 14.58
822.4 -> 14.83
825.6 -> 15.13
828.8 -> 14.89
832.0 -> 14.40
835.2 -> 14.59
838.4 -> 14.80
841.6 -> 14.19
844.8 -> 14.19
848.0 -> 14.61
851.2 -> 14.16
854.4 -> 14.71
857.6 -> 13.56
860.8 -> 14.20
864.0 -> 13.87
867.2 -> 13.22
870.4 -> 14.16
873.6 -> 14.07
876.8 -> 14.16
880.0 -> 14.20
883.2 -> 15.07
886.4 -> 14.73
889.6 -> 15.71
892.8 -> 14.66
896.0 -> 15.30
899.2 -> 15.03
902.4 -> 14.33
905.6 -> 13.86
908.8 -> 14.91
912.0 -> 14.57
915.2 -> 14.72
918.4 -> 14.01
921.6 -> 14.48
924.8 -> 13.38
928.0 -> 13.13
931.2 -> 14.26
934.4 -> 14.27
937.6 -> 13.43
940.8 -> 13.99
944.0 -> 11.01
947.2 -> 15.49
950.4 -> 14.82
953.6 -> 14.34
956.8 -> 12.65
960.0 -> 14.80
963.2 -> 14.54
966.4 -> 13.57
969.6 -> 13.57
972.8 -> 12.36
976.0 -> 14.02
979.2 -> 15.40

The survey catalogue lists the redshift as 0.205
